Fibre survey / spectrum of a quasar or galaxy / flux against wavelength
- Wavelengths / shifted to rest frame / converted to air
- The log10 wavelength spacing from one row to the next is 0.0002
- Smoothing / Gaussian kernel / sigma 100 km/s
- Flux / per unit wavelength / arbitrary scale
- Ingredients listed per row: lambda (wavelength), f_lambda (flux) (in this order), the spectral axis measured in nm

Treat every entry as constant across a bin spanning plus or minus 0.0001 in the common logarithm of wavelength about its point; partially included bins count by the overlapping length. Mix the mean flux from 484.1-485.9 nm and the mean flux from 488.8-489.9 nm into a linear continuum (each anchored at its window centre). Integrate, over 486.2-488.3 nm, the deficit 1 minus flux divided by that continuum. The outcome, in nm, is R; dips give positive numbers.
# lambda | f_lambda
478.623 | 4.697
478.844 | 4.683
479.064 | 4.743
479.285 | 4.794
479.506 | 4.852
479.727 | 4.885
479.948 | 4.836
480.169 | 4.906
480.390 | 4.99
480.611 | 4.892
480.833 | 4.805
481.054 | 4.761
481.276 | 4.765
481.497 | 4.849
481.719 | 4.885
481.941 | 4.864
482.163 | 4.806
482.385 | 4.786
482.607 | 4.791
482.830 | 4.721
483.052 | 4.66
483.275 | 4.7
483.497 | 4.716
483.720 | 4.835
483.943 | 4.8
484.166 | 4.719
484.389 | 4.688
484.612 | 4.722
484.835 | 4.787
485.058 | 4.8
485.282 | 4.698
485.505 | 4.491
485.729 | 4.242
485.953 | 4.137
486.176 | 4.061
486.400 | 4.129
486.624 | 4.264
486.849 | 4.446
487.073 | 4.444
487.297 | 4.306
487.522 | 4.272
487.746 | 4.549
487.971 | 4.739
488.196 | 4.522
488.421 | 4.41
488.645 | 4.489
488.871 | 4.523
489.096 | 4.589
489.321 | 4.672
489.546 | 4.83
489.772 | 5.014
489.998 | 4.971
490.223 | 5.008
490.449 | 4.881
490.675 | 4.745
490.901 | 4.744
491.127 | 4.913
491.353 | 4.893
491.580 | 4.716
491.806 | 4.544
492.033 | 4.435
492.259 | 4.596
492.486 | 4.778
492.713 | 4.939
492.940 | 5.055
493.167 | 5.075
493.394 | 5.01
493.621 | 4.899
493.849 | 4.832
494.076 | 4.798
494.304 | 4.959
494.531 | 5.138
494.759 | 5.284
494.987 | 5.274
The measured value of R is 0.13 nm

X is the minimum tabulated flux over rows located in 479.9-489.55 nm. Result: 4.061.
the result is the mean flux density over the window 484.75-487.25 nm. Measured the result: 4.4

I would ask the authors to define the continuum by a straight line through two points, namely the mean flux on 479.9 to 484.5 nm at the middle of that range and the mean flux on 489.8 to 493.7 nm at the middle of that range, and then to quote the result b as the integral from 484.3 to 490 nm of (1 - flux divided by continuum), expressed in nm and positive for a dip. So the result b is 0.352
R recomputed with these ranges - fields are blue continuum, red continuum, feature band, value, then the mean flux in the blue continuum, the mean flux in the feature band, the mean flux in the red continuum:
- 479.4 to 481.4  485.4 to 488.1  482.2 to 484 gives -0.04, 4.86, 4.75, 4.34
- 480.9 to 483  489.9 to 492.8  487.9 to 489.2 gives 0.07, 4.8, 4.54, 4.78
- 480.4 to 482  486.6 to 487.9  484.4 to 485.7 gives -0.03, 4.84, 4.67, 4.4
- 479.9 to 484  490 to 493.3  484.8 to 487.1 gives 0.20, 4.81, 4.39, 4.82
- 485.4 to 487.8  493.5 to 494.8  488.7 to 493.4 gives -0.11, 4.3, 4.8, 4.97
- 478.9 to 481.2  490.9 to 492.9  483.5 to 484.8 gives 0.01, 4.84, 4.75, 4.74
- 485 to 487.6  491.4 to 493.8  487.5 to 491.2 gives -0.11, 4.35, 4.71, 4.81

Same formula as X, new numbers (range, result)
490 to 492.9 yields 4.435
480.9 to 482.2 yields 4.761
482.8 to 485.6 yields 4.491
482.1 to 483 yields 4.721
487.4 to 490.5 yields 4.272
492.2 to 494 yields 4.596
